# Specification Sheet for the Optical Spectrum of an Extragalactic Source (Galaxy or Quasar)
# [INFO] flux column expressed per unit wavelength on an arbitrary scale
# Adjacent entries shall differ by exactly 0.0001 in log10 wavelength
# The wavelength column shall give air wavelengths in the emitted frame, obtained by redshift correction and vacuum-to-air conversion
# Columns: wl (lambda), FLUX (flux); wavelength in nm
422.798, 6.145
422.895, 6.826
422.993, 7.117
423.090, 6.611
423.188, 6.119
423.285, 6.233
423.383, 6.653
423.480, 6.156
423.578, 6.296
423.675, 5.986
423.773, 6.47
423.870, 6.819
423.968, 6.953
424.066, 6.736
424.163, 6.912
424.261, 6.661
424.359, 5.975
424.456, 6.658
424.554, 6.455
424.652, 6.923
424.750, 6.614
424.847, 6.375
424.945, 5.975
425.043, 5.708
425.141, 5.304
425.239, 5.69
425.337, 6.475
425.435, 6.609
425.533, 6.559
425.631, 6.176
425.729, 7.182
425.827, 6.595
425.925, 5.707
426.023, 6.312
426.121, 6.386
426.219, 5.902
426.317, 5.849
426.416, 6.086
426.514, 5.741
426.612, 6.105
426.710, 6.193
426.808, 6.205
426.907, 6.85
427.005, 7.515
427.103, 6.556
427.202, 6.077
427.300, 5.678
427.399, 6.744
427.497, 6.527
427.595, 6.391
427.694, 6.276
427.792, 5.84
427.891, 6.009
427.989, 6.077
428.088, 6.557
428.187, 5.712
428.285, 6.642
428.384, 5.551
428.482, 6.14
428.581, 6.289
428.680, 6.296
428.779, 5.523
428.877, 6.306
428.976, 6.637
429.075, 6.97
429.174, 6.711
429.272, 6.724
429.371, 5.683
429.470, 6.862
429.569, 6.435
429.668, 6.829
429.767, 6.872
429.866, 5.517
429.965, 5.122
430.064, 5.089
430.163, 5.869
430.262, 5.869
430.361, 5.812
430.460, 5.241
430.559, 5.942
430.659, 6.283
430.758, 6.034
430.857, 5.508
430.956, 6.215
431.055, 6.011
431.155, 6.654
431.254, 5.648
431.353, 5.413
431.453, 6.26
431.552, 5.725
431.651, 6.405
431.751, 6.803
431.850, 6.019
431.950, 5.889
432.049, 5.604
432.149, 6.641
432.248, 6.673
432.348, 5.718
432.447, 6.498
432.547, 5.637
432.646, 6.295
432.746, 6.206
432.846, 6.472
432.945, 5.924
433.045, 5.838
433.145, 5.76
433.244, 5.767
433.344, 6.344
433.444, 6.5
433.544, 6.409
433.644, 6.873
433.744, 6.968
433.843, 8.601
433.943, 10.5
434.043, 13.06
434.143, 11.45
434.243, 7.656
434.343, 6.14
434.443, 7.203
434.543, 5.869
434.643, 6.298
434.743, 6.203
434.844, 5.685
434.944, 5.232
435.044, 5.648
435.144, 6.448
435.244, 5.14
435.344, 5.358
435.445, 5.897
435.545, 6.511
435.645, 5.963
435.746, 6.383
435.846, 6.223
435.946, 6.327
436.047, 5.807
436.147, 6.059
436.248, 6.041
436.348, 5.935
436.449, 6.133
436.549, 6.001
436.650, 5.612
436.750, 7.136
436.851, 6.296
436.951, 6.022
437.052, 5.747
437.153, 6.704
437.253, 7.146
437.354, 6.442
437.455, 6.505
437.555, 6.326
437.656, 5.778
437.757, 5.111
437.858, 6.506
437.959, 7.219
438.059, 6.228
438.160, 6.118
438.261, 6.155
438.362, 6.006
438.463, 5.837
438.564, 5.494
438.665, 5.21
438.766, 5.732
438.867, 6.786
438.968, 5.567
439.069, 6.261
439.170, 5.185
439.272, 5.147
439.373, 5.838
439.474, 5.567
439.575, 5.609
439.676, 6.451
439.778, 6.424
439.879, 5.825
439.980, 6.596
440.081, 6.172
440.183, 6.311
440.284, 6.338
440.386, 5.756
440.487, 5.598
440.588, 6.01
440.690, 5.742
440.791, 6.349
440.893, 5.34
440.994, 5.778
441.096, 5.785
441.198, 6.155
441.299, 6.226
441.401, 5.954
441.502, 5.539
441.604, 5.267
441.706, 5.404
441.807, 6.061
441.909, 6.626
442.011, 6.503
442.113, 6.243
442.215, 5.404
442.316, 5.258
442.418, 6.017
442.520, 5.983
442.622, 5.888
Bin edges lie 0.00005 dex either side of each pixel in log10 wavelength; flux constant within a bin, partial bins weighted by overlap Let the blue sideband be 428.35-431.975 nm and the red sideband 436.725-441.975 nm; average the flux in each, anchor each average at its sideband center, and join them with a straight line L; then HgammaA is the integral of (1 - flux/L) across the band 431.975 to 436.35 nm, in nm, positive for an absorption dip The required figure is -0.38 nm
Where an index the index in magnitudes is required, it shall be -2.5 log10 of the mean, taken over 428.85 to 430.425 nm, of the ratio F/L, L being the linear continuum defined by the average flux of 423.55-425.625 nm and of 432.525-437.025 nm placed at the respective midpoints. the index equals 0.05 mag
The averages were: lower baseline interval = 6.39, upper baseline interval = 6.57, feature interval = 6.2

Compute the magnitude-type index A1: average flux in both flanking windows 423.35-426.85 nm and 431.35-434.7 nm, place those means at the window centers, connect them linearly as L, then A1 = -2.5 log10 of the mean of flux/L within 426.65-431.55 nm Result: 0.070 mag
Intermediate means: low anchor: 6.32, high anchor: 6.83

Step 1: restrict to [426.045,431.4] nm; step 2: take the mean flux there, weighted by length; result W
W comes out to 6.15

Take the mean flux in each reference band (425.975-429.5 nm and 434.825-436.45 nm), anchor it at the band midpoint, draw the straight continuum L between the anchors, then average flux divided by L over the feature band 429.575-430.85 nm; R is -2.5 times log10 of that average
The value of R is 0.05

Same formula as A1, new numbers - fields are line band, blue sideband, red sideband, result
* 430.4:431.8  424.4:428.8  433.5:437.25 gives 0.08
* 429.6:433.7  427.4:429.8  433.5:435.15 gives 0.15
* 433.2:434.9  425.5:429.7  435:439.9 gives -0.22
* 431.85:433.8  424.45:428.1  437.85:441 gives -0.02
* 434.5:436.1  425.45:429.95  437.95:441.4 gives 0.03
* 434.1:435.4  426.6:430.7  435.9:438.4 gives -0.04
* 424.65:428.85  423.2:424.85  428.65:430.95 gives 0.02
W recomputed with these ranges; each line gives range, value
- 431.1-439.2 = 6.37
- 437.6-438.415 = 6.14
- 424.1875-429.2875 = 6.29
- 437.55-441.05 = 5.95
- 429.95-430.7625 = 5.7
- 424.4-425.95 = 6.32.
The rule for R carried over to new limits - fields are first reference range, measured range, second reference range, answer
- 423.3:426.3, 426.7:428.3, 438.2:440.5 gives -0.01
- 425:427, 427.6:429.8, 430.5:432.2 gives -0.03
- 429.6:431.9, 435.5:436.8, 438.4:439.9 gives -0.06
